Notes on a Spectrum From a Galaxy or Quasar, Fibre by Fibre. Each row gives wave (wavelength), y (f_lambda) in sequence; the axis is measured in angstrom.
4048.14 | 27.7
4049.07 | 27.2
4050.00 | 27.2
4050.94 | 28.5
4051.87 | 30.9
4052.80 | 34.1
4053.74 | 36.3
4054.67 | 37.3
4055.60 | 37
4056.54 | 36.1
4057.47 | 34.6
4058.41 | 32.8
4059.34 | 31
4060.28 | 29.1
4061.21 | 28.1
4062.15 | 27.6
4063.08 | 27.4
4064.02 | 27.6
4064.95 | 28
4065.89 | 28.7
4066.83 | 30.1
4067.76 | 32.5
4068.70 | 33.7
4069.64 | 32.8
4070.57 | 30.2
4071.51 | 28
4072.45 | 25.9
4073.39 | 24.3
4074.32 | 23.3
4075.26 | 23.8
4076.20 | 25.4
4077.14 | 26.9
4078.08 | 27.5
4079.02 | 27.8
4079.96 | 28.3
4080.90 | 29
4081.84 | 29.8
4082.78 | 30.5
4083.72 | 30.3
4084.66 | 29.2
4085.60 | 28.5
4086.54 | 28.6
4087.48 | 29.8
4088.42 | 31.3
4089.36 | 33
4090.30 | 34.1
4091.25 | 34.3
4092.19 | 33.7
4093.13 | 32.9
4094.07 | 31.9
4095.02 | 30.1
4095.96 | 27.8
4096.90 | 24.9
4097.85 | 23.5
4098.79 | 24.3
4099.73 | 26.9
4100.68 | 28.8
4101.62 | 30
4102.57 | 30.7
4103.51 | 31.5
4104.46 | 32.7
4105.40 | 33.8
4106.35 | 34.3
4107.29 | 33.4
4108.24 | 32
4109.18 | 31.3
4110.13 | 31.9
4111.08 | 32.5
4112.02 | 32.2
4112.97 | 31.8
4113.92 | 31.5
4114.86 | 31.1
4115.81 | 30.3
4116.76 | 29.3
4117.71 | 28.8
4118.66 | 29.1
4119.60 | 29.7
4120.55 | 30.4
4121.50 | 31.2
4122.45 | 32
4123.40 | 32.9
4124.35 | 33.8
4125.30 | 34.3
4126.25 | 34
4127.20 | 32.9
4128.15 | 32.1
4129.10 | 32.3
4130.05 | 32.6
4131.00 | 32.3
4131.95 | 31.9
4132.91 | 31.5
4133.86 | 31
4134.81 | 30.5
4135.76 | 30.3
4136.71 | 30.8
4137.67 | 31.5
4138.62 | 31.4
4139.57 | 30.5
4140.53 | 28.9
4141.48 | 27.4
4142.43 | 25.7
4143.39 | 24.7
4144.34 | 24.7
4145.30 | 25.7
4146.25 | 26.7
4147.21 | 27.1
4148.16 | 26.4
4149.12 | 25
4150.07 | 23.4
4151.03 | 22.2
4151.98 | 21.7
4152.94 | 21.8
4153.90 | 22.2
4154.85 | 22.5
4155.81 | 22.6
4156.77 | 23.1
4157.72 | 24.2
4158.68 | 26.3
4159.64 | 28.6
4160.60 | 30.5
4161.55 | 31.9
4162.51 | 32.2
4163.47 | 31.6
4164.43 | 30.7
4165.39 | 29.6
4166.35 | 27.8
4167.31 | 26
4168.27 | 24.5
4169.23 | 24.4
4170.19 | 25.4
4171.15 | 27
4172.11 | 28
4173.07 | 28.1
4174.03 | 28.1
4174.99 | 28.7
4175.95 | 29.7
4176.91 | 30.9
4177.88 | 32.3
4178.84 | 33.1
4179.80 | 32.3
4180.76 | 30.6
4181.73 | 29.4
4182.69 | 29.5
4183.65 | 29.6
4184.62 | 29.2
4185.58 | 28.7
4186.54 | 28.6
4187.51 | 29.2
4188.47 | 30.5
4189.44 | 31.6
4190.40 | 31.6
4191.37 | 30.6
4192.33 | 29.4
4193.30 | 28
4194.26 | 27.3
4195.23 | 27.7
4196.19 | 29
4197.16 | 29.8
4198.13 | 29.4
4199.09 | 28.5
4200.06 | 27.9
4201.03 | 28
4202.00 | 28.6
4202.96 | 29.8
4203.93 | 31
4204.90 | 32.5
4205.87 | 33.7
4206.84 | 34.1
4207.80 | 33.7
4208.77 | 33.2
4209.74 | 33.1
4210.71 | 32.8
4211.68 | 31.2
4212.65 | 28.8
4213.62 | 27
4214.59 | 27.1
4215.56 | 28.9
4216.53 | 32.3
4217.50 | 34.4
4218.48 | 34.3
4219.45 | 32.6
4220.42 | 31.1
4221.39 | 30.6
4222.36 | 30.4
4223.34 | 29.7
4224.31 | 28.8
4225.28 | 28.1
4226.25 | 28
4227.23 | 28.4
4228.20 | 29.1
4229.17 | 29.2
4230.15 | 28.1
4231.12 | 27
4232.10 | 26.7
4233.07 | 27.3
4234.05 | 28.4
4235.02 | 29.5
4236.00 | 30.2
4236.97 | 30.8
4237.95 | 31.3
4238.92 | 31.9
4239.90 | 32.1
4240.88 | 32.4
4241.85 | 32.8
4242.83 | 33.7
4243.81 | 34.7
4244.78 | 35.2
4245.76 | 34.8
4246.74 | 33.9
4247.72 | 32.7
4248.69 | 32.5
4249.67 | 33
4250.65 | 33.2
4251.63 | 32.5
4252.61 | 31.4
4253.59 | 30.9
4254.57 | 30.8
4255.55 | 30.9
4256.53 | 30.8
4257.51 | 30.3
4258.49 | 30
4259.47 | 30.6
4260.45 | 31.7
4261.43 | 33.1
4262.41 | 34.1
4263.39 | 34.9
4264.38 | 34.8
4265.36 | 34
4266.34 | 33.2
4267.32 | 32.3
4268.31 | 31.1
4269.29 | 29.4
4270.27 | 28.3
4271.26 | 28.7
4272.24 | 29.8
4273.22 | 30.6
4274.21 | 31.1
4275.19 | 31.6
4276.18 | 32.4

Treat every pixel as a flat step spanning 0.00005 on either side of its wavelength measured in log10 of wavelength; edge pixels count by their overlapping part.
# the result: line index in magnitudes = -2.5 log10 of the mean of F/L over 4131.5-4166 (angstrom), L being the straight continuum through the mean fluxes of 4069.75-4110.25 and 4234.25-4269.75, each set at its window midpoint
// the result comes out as 0.11 mag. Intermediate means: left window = 29.5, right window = 32.2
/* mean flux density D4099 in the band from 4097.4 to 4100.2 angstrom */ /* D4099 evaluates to 25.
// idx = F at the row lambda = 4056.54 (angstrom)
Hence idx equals 36.1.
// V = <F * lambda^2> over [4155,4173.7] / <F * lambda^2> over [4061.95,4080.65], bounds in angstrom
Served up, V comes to 1.0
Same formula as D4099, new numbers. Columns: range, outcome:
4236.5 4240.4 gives 31.5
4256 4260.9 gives 30.7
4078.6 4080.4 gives 28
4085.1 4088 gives 29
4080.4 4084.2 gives 29.9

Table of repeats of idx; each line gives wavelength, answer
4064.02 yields 27.6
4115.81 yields 30.3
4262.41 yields 34.1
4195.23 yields 27.7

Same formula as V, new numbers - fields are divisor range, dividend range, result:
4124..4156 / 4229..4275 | 1.17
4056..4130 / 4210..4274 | 1.10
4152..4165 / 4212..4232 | 1.15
